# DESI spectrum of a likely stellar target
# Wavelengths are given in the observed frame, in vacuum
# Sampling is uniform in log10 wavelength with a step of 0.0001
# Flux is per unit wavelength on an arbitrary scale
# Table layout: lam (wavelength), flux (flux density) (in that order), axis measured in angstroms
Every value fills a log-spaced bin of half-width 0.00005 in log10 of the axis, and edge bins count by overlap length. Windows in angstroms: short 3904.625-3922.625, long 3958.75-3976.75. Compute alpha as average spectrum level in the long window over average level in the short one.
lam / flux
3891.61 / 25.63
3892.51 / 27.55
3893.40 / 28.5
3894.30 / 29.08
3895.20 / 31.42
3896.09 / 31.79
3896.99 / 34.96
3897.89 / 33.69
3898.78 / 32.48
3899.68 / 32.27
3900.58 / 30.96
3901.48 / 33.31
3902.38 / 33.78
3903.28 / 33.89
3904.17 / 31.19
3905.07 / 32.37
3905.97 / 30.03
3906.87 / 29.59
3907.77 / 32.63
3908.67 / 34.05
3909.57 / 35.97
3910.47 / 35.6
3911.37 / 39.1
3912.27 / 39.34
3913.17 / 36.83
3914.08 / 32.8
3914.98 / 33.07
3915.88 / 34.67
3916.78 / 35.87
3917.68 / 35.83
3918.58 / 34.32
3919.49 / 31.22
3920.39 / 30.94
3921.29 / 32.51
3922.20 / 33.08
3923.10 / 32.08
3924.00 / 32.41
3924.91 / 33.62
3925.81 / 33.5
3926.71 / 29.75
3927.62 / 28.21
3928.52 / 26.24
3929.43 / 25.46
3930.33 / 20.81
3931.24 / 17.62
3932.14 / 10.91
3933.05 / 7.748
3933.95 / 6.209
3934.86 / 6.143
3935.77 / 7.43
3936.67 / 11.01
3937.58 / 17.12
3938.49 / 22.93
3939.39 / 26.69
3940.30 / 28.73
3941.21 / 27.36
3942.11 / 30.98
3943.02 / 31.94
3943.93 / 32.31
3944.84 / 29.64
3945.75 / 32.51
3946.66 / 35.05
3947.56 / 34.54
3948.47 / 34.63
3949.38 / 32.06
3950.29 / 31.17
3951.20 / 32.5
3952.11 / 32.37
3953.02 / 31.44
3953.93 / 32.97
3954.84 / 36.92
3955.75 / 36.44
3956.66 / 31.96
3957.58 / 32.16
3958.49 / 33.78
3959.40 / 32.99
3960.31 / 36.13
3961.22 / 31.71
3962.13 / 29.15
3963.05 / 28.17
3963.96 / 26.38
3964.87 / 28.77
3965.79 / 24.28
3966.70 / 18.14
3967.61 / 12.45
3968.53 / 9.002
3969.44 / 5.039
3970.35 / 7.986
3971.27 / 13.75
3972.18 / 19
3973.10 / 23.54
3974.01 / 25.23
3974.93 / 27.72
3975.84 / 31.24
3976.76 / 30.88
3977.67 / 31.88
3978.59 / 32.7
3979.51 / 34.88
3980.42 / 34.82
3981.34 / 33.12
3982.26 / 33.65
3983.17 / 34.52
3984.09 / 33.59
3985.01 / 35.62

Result 0.68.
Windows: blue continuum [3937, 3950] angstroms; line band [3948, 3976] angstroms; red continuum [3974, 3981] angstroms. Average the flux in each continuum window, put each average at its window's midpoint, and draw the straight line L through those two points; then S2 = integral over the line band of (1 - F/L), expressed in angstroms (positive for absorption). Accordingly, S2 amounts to 3.55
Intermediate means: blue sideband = 29.6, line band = 26.7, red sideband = 31.6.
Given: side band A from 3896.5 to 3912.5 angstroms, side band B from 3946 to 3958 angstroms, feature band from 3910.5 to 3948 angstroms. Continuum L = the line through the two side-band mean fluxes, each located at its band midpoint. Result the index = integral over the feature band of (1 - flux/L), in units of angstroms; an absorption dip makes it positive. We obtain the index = 6.6 angstroms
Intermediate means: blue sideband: 33.5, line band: 27.6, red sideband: 33.4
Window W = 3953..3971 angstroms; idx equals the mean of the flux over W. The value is 26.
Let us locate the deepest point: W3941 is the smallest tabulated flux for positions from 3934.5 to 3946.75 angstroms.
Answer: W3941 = 6.143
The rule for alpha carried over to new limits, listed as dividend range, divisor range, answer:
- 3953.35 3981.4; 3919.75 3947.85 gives 1.07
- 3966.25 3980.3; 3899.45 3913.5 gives 0.65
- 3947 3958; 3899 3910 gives 1.02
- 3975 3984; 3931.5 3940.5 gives 2.32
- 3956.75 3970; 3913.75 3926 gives 0.75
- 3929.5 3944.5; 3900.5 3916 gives 0.57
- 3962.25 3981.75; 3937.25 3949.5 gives 0.80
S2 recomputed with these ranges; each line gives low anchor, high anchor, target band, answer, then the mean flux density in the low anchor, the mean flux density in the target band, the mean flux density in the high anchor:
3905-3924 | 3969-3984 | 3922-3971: 6.74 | 33.9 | 25.9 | 26.5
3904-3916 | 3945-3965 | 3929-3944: 6.32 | 34.1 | 19.2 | 32.5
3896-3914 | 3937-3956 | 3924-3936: 4.43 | 33.7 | 20.2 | 30.8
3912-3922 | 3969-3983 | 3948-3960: -1.76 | 34.2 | 33.2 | 25.9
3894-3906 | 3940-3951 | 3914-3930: 0.11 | 32.4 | 31.9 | 31.8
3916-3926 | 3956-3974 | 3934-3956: -0.08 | 33.3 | 27.7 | 23.6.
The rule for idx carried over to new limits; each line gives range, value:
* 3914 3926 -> 33.3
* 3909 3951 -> 28.3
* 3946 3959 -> 33.4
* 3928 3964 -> 26.8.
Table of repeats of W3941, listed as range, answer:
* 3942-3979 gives 5.039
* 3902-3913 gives 29.59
